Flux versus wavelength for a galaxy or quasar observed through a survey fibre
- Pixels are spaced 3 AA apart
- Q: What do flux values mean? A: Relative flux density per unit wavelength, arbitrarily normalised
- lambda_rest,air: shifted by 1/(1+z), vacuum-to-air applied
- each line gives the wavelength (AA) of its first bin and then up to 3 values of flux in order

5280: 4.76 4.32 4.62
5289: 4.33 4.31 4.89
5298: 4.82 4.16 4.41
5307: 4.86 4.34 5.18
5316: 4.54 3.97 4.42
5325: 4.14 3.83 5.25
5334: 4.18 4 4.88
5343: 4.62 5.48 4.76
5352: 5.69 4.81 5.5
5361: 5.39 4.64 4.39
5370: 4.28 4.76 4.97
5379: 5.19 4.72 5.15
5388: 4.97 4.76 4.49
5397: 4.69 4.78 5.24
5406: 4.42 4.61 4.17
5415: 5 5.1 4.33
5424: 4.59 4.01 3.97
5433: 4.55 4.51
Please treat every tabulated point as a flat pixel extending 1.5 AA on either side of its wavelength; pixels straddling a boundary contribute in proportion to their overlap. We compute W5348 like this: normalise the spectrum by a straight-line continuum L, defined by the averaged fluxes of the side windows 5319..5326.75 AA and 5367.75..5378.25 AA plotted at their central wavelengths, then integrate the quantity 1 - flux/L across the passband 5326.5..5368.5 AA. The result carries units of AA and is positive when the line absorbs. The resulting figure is -3.5 AA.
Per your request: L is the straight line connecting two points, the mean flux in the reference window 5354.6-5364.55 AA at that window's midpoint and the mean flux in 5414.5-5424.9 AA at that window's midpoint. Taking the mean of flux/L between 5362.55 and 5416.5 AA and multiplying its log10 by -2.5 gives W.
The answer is 0.05 mag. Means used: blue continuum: 5.16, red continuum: 4.74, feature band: 4.74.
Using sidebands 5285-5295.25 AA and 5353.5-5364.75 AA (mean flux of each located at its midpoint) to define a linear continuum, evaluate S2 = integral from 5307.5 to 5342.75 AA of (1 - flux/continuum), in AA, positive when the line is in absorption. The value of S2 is 2.6 AA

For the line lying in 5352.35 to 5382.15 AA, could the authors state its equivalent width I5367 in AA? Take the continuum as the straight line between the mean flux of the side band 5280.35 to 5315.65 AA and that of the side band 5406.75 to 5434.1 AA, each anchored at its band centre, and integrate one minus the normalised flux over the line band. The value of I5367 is -2.5 AA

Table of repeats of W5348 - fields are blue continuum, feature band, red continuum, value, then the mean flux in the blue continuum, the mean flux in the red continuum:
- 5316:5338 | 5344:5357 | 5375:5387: -1.6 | 4.28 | 5.01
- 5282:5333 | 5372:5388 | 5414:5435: -1.7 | 4.49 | 4.5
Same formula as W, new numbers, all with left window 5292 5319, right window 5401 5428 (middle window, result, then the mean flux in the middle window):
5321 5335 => 0.056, 4.37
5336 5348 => -0.040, 4.78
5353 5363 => -0.137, 5.23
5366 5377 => 0.004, 4.59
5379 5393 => -0.069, 4.92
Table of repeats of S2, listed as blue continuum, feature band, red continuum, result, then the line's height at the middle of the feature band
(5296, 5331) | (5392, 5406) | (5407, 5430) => -0.8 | 4.5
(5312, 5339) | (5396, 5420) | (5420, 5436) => -2.3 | 4.32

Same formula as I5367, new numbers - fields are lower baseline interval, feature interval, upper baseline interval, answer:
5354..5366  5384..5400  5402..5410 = 0.1 AA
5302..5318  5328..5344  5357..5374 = 0.7 AA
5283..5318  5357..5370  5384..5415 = -0.6 AA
